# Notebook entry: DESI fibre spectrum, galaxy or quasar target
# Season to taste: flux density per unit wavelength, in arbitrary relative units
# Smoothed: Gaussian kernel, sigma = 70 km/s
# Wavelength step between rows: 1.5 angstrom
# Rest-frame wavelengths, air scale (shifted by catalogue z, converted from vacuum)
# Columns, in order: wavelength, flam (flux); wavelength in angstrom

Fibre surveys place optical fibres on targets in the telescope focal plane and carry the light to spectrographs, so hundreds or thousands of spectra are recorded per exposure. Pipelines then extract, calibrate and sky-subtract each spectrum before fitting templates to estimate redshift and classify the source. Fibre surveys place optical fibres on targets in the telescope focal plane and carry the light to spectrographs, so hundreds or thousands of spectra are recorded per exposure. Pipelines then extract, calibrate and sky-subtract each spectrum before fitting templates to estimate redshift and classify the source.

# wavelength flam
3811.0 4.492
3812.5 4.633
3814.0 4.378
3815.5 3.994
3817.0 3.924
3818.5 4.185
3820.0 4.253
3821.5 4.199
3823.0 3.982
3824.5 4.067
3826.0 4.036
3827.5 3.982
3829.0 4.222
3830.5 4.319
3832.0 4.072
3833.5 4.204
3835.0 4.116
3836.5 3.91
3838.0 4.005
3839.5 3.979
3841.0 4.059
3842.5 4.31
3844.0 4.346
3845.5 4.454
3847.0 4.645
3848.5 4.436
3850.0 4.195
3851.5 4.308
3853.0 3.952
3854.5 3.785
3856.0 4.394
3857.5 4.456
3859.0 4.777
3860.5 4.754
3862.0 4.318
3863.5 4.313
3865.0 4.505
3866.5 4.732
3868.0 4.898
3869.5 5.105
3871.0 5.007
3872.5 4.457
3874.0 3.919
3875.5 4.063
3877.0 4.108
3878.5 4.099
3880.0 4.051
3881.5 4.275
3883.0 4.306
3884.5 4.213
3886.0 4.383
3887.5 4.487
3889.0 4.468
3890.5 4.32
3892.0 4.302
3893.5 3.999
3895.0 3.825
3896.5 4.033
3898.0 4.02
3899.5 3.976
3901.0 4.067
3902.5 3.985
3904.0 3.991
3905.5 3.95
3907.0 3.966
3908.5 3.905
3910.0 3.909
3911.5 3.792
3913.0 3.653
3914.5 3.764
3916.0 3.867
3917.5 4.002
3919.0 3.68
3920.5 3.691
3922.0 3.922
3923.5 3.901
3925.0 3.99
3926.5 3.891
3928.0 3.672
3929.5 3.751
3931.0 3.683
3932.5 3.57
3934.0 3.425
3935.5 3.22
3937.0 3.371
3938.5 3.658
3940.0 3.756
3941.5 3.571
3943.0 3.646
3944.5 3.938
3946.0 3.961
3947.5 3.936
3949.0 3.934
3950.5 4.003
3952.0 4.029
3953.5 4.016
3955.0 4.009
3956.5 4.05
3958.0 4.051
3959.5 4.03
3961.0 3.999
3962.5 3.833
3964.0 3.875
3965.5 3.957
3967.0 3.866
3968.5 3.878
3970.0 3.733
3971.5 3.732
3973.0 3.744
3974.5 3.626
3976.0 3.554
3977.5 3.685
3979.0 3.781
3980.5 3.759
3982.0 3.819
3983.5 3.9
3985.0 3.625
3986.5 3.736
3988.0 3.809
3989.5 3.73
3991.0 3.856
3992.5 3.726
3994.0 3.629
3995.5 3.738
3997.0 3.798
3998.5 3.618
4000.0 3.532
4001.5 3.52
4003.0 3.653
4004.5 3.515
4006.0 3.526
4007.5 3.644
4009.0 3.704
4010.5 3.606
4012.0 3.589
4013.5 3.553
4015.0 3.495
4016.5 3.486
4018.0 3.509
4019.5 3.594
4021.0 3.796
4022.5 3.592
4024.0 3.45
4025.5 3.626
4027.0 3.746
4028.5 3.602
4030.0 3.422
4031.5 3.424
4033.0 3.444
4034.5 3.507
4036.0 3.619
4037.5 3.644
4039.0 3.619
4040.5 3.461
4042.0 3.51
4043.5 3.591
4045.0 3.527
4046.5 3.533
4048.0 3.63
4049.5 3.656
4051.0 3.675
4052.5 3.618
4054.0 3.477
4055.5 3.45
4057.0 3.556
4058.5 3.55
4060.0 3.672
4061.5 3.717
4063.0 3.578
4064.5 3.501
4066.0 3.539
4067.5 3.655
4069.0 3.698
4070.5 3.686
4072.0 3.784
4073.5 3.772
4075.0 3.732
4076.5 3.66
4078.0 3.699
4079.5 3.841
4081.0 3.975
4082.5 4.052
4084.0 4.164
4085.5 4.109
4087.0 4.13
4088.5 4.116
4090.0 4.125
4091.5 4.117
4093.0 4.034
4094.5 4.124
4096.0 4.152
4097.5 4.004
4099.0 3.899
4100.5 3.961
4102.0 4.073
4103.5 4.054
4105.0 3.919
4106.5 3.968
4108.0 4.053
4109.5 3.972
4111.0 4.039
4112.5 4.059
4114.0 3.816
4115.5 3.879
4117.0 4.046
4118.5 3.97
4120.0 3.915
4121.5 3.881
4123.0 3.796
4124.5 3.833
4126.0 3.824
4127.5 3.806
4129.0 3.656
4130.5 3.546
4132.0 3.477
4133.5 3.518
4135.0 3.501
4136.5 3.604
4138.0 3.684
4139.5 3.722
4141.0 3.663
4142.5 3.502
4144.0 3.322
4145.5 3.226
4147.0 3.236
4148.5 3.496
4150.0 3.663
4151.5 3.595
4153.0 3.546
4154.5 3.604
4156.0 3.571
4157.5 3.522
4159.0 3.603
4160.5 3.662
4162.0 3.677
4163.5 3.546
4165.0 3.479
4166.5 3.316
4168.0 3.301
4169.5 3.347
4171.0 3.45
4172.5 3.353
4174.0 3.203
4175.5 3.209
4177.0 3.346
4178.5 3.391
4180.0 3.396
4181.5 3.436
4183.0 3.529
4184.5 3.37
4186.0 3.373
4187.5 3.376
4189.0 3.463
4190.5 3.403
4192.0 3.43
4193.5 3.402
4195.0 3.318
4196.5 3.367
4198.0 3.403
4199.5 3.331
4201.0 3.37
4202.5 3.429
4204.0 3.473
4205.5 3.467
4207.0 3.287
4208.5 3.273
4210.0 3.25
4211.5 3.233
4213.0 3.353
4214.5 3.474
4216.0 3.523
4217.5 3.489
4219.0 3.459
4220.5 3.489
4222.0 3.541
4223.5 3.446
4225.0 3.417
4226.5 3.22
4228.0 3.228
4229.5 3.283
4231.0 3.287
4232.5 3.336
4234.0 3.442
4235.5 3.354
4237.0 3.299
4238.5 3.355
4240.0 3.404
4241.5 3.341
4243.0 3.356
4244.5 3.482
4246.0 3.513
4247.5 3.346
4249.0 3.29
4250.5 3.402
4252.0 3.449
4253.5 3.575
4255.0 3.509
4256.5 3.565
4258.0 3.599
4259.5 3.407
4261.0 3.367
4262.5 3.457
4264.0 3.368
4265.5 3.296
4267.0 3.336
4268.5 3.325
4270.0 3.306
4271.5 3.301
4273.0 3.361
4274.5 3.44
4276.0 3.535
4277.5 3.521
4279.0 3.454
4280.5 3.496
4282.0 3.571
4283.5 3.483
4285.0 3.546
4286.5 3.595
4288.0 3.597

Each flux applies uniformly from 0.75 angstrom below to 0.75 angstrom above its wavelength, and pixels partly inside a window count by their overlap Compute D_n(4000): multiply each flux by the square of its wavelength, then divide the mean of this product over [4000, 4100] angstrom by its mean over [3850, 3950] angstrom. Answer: 1.0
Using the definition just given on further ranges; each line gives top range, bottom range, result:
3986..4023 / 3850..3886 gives 0.89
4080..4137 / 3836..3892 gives 1.02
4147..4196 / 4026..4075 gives 1.02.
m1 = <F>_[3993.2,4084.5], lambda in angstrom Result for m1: 3.62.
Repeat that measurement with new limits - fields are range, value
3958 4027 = 3.7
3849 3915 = 4.22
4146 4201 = 3.43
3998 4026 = 3.58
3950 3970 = 3.96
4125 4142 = 3.64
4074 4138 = 3.9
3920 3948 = 3.71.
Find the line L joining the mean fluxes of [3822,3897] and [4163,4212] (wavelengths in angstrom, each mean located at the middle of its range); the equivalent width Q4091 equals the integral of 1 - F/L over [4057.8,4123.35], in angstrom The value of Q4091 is -4.7 angstrom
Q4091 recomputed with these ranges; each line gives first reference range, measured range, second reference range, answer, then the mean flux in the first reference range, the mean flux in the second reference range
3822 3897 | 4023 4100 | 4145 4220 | 0.3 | 4.28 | 3.42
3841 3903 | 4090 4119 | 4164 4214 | -3.1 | 4.32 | 3.37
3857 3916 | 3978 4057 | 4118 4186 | 5.5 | 4.23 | 3.54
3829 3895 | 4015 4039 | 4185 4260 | 2.0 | 4.31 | 3.4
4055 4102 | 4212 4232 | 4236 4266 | 0.5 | 3.85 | 3.42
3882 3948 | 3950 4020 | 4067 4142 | 2.6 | 3.9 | 3.87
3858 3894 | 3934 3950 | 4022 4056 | 1.5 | 4.41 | 3.56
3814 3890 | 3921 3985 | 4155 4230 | 3.5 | 4.28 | 3.41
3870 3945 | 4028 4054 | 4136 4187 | 1.0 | 3.95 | 3.47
